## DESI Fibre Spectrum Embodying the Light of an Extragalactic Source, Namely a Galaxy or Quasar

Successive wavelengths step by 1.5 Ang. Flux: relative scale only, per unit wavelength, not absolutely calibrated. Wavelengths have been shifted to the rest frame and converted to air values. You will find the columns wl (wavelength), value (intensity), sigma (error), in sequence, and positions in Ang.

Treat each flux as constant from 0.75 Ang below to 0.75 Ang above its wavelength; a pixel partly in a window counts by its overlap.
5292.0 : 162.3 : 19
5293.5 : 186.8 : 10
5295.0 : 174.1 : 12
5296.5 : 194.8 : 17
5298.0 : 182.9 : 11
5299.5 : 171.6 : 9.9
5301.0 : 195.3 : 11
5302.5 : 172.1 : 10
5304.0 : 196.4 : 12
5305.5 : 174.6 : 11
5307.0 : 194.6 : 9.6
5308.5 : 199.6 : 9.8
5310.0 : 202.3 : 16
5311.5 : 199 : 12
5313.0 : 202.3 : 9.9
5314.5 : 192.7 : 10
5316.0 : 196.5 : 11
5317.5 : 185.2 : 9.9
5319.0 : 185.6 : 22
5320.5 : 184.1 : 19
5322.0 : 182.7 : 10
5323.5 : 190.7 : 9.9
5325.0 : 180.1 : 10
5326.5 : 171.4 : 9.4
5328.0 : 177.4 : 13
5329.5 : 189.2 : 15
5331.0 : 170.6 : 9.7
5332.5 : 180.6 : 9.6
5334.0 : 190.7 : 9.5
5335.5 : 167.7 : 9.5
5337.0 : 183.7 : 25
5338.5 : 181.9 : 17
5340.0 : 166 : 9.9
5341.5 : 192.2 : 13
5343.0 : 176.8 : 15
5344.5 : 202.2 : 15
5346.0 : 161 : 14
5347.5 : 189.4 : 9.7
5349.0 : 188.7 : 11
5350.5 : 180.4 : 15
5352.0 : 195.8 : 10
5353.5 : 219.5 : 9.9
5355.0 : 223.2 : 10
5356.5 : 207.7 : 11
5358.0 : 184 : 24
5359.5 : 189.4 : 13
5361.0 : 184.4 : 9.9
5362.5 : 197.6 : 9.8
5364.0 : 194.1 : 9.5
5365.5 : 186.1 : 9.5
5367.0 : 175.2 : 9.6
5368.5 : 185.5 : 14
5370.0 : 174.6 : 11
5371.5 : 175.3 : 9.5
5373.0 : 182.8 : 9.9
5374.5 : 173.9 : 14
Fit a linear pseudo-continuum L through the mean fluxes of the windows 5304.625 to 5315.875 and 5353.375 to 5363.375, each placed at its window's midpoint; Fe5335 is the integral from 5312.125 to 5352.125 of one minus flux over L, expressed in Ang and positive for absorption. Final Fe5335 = 2.7 Ang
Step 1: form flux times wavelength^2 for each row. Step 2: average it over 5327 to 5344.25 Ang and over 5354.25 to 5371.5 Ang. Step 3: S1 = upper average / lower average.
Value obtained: 1.1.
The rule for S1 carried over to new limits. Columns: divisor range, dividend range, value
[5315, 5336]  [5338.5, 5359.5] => 1.05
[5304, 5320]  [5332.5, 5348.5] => 0.95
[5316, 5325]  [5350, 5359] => 1.10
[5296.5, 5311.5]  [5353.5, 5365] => 1.07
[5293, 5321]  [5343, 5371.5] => 1.03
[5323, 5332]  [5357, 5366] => 1.07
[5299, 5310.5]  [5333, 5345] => 0.98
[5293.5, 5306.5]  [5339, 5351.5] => 1.01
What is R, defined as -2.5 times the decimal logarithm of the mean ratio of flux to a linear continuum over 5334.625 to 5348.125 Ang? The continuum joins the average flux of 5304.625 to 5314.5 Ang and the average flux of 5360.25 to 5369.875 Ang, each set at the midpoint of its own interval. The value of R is 0.06 mag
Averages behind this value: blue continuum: 195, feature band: 180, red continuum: 186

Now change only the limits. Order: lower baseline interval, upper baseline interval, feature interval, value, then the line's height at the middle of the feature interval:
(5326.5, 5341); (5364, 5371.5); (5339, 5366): -0.06 mag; 180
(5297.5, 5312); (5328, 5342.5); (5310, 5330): -0.02 mag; 184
